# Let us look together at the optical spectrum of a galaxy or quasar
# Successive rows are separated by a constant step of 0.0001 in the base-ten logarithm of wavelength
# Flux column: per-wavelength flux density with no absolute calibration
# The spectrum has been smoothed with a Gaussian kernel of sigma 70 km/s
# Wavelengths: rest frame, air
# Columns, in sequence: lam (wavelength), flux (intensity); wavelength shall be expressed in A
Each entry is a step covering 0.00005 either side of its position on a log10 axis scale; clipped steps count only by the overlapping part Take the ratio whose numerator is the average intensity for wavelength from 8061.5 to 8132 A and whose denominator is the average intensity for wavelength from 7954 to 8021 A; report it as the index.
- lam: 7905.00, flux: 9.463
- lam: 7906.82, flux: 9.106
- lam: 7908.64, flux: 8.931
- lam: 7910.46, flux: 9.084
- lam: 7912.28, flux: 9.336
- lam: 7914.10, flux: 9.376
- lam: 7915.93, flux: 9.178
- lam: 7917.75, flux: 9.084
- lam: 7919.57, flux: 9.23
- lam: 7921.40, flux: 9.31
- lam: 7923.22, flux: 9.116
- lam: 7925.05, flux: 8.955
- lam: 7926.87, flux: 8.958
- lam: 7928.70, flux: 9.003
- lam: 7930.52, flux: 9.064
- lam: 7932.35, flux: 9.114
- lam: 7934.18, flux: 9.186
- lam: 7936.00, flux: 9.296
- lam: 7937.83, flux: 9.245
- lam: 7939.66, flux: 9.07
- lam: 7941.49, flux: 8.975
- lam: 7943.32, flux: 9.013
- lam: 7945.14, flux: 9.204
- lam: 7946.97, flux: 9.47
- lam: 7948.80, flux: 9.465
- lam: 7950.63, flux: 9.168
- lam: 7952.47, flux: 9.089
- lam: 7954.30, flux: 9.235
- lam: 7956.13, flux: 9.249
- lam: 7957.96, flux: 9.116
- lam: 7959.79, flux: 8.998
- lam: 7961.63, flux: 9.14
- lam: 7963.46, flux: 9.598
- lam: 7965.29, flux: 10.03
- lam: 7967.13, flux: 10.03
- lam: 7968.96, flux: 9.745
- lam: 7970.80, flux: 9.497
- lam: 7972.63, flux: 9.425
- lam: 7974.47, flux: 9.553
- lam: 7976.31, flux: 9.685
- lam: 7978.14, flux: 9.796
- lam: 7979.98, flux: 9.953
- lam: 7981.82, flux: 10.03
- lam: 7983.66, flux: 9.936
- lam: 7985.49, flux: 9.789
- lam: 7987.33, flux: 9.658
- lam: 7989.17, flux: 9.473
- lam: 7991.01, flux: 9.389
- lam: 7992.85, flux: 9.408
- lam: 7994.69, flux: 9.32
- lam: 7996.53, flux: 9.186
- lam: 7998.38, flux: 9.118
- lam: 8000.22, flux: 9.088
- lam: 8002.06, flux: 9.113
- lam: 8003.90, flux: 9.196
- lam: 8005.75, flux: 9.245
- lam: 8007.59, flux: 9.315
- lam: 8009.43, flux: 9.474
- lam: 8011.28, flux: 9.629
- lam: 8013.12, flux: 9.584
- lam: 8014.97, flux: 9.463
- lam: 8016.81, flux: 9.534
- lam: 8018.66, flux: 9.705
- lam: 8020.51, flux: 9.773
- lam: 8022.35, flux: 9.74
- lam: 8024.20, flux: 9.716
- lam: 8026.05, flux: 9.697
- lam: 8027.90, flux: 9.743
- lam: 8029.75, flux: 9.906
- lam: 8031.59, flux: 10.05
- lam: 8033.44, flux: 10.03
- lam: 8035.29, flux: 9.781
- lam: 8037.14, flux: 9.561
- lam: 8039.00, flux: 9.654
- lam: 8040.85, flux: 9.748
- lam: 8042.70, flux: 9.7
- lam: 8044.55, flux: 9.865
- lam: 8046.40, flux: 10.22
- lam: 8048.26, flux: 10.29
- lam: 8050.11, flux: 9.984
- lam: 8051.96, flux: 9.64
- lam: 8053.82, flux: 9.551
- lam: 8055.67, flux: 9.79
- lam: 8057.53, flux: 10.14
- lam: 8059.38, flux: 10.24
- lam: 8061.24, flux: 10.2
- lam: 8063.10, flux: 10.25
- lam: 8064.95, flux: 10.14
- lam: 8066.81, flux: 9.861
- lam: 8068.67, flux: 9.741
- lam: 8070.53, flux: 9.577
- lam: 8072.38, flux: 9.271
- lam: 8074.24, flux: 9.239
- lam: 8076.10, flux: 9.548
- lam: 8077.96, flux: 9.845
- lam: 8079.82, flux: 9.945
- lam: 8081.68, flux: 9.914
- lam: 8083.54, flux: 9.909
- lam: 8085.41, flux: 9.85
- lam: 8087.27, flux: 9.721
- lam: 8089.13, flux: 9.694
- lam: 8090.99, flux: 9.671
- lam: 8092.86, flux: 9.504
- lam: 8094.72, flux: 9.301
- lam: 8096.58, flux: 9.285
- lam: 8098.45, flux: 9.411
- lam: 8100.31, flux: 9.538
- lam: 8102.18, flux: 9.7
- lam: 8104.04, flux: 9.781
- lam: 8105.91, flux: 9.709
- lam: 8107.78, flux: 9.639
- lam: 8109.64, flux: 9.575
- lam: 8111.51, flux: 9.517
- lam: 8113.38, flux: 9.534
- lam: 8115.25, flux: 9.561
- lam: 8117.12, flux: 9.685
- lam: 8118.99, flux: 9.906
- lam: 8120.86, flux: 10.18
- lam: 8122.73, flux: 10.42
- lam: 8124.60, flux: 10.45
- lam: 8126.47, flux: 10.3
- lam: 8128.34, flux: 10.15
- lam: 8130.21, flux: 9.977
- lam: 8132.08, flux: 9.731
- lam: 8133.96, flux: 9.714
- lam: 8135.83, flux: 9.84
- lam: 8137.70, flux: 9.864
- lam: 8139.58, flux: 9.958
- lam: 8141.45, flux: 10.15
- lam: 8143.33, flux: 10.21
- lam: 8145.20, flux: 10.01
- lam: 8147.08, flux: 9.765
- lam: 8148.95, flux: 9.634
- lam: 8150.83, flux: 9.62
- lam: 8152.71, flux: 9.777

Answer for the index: 1.03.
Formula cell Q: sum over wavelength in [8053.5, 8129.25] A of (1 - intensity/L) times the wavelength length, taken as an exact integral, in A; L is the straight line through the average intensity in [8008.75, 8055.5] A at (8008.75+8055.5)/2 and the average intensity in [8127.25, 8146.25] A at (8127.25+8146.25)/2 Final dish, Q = 0.7 A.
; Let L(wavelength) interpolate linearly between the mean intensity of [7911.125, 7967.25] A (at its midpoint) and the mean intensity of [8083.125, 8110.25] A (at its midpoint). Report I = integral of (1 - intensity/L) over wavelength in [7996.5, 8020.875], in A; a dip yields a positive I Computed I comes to 0.0 A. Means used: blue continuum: 9.22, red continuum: 9.61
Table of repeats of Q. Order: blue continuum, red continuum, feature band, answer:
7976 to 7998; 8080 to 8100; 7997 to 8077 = -0.6 A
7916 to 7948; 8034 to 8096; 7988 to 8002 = 0.3 A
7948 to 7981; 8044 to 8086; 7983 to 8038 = 0.6 A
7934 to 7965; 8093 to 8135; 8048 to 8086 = -0.9 A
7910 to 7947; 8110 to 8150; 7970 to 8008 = -0.4 A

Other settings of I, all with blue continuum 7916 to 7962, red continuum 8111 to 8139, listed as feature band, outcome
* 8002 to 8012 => 0.10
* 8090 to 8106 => 0.45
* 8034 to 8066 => -1.04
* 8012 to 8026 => -0.24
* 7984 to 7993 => -0.21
